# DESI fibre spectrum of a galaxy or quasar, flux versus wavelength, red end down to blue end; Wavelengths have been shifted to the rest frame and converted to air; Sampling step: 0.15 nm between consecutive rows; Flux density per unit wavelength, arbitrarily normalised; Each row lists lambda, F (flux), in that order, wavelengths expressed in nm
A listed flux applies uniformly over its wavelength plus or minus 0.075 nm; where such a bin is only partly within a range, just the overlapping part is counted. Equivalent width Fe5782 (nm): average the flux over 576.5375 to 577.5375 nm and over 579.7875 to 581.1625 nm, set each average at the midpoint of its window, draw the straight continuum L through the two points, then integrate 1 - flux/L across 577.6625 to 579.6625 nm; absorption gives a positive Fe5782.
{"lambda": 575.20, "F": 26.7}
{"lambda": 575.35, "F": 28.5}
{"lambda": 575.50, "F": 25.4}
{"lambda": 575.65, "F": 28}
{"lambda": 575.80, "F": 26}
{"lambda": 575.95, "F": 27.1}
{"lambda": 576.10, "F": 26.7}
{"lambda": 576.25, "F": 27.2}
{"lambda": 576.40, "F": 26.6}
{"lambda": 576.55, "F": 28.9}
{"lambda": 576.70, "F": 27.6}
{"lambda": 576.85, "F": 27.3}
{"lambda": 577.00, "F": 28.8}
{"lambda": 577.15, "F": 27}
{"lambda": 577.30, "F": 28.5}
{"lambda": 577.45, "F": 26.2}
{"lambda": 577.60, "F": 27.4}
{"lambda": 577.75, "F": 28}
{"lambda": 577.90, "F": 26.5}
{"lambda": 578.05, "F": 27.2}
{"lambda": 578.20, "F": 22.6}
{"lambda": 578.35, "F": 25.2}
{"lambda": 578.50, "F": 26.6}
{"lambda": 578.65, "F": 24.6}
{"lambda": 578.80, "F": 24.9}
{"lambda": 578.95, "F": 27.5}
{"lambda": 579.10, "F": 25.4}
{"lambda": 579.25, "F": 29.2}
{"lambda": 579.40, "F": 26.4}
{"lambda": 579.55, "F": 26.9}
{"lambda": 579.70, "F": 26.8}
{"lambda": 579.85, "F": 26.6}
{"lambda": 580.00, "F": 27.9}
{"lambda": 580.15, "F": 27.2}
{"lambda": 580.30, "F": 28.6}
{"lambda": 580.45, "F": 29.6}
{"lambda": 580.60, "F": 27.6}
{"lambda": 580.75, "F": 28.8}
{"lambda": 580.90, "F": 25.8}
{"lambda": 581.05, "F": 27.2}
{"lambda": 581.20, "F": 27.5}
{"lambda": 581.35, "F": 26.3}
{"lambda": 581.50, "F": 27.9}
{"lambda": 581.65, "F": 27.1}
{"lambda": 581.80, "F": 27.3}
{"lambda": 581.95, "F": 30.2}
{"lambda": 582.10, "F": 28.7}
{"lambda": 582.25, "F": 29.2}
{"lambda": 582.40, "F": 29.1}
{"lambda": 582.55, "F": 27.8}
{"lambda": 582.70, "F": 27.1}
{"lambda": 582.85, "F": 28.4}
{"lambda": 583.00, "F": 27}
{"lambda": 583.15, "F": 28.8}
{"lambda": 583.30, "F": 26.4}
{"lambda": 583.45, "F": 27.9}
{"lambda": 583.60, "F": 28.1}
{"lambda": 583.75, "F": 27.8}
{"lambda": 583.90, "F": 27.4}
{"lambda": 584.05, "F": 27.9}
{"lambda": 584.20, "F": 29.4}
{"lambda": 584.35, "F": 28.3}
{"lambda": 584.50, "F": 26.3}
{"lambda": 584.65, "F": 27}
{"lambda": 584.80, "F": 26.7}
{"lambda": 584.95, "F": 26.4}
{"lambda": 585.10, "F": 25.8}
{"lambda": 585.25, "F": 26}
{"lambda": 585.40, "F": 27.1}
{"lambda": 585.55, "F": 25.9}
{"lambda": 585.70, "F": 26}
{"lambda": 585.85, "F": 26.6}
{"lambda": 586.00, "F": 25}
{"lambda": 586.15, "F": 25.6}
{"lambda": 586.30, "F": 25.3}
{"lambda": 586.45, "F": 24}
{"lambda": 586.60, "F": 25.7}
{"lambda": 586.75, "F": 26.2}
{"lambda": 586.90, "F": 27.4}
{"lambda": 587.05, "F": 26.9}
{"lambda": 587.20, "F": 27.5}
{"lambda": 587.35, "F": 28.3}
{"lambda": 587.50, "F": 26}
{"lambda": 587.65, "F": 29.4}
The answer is 0.10 nm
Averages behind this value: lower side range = 27.7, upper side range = 27.7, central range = 26.2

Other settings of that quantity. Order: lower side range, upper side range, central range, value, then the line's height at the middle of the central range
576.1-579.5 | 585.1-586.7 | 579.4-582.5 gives -0.16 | 26.4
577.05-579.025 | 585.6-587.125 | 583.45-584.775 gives -0.09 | 26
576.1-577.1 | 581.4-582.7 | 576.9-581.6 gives 0.16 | 28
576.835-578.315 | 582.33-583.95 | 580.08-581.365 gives -0.01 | 27.4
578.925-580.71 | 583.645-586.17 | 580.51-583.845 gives -0.08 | 27.2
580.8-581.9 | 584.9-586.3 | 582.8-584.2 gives -0.07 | 26.6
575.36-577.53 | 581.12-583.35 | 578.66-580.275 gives 0.05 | 27.6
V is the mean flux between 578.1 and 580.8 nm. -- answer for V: 26.8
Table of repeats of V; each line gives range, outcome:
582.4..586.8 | 26.9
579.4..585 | 27.7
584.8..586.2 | 26.1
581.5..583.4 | 28.1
